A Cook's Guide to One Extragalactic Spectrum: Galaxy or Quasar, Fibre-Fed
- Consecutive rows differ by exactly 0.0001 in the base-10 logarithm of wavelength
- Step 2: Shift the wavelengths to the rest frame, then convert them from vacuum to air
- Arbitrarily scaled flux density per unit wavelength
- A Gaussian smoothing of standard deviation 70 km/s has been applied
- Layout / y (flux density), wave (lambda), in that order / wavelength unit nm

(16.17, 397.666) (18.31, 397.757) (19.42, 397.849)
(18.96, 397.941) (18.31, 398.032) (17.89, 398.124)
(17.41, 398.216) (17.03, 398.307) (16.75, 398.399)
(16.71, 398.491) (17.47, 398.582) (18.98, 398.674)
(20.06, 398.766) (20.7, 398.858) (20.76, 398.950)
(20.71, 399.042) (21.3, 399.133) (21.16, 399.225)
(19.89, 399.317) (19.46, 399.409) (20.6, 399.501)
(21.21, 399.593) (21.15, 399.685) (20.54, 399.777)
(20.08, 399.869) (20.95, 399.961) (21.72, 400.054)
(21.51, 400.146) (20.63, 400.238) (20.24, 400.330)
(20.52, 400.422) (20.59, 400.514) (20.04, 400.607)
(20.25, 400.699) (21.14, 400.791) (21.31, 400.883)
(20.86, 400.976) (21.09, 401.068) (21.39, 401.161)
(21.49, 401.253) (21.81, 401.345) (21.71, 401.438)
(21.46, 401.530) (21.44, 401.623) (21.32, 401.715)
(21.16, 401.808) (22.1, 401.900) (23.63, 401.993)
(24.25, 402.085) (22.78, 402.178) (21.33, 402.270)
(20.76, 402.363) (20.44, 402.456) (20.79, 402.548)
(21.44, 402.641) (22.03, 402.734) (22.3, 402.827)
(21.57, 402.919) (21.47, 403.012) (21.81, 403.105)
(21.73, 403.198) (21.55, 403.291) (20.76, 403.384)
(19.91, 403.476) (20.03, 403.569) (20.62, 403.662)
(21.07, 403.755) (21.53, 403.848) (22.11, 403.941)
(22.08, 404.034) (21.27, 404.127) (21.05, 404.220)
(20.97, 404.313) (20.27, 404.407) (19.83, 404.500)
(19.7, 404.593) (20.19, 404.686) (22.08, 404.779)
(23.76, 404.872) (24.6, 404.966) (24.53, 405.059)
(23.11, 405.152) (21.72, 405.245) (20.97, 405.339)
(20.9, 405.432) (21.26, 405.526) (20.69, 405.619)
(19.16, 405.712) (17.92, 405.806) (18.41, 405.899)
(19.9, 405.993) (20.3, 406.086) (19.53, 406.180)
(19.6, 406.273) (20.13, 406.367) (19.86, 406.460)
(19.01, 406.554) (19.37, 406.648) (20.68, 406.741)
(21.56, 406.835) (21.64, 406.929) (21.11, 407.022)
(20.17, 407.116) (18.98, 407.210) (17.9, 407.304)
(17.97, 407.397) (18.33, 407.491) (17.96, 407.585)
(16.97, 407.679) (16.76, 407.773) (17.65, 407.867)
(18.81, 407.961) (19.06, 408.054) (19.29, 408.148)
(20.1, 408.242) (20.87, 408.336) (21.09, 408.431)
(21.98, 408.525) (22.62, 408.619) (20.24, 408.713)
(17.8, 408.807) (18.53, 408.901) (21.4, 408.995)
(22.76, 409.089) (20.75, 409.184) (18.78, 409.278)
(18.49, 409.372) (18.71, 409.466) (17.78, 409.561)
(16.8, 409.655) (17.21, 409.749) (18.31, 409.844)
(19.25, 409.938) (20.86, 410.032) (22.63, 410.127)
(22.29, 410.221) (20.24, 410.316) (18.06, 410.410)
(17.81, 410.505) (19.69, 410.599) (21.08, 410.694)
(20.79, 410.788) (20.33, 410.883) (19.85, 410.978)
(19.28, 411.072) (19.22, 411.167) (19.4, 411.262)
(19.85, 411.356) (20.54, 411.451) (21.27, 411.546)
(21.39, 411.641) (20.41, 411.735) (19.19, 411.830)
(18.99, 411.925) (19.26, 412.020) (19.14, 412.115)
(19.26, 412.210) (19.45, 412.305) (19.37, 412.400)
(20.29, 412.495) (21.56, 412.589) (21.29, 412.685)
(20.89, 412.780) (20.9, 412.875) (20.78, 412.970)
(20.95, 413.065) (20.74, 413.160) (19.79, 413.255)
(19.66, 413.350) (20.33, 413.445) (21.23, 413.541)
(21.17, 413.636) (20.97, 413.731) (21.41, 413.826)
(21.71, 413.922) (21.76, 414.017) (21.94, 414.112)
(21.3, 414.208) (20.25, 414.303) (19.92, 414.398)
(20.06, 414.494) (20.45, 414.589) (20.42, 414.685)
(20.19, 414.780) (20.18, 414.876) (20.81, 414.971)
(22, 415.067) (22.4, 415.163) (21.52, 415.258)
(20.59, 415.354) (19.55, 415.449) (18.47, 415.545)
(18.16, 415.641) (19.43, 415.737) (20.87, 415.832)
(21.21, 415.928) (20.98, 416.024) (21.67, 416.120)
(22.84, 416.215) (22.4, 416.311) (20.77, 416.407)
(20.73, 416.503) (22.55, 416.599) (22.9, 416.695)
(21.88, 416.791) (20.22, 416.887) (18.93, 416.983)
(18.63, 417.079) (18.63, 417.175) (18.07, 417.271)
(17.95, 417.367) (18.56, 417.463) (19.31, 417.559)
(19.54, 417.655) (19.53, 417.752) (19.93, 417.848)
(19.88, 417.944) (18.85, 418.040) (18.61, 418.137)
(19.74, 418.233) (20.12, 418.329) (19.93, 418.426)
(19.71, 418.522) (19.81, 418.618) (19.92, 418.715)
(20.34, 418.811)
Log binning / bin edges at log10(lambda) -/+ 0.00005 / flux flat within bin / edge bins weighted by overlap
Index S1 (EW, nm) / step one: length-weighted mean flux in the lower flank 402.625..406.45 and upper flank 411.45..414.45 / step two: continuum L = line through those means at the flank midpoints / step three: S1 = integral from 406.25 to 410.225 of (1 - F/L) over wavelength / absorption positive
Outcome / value 0.243 nm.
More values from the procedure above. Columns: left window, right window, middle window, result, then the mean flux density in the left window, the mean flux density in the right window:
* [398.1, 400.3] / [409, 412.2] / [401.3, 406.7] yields -0.378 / 19.8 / 19.7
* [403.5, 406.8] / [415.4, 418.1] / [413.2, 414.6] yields -0.038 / 20.8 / 20.1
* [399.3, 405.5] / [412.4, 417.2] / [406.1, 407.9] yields 0.159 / 21.3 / 20.8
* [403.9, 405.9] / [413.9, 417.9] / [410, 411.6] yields 0.049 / 21.3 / 20.4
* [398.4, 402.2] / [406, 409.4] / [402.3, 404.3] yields -0.087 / 20.8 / 19.7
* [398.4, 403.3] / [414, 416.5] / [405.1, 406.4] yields 0.039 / 21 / 20.8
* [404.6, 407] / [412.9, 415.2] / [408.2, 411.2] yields 0.139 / 20.8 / 20.8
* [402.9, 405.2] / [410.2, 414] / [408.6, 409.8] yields 0.082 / 21.5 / 20.2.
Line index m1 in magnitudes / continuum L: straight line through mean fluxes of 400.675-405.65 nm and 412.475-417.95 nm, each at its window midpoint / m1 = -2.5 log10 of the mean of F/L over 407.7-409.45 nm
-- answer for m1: 0.07 mag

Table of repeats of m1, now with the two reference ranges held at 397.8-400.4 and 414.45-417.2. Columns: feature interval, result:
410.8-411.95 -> 0.02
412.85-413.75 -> -0.01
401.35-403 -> -0.10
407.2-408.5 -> 0.08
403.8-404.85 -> -0.06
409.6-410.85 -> 0.04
